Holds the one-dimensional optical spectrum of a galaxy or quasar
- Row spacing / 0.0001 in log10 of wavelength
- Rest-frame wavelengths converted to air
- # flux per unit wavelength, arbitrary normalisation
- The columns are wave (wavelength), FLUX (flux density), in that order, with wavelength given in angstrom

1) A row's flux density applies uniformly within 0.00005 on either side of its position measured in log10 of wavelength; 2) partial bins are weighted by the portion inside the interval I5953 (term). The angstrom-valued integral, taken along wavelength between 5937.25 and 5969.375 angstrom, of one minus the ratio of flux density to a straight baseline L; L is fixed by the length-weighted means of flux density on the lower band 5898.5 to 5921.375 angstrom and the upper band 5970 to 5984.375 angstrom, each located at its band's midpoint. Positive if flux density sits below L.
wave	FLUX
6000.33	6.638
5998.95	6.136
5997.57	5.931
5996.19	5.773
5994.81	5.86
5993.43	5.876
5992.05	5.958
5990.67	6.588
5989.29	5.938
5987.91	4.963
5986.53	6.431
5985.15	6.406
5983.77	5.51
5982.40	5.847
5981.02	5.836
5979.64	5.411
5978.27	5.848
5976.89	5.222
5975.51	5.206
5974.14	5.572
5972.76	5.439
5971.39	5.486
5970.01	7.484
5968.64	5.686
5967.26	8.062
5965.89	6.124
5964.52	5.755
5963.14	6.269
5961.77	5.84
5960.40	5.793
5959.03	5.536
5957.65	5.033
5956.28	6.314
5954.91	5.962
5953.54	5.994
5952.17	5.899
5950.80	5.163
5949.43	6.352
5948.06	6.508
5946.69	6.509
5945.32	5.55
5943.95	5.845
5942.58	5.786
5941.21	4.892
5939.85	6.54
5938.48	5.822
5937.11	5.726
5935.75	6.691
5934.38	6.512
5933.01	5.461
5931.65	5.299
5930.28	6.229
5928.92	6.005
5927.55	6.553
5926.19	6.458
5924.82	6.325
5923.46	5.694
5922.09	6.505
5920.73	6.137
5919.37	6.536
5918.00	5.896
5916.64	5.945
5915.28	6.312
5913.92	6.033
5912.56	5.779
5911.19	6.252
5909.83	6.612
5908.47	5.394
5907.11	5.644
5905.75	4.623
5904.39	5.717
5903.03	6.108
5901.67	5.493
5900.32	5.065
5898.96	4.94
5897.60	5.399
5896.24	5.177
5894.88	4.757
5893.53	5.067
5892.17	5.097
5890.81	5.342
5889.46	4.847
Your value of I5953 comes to -1.5 angstrom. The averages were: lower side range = 5.8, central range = 5.97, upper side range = 5.63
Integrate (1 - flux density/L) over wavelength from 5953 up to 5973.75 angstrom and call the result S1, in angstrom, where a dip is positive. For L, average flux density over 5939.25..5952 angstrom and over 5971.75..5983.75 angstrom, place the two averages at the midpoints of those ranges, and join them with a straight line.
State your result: -1.2 angstrom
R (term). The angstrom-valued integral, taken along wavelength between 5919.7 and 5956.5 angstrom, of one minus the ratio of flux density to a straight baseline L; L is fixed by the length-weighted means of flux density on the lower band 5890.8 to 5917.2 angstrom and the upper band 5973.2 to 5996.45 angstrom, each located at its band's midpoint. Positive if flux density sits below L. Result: -2.5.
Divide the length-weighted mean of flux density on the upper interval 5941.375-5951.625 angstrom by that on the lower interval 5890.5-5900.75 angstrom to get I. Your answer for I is 1.2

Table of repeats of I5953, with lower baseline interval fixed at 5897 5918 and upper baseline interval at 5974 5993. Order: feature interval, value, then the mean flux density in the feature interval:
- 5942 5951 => -0.4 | 6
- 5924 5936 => -0.9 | 6.14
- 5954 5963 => -0.1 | 5.79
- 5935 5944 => -0.3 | 5.91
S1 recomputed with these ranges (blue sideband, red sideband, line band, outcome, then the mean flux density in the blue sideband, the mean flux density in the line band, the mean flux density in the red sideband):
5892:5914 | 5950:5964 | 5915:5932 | -1.7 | 5.47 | 6.16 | 5.78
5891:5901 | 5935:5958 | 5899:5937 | -3.5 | 5.09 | 5.95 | 5.93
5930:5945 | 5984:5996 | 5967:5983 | 0.2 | 5.87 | 5.87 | 5.97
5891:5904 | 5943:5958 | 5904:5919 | -1.2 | 5.25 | 5.85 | 5.94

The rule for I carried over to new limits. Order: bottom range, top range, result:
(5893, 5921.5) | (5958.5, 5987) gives 1.05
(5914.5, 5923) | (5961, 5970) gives 1.03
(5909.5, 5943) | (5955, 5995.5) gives 0.97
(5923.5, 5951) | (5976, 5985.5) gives 0.95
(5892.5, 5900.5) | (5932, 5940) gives 1.20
